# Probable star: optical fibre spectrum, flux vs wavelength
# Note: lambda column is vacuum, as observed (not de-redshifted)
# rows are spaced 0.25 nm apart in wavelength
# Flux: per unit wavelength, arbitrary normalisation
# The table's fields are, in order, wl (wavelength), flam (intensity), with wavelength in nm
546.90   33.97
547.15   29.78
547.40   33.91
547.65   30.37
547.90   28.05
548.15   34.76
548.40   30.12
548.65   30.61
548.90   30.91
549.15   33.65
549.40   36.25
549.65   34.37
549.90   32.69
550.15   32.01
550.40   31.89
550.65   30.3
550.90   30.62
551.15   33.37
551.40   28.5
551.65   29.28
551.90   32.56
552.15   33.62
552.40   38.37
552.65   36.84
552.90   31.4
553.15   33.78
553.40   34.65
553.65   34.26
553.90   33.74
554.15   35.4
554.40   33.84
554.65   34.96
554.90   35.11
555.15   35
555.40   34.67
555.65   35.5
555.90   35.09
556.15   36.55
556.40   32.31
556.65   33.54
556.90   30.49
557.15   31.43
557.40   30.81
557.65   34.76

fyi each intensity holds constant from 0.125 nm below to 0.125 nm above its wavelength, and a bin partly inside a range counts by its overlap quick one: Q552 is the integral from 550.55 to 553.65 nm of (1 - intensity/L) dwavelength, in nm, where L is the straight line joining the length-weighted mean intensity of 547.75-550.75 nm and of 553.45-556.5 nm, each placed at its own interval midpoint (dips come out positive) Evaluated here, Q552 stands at 0.05 nm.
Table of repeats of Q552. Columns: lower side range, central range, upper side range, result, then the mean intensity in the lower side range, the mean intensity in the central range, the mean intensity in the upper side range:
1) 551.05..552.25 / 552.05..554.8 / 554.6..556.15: -0.12 nm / 31.4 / 34.6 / 35.2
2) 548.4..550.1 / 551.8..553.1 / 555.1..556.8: -0.03 nm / 32.8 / 34.6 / 34.6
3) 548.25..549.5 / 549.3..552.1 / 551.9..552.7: 0.17 nm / 32.3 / 32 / 35.6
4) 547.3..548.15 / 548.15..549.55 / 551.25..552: -0.07 nm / 31.3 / 32.6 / 30.1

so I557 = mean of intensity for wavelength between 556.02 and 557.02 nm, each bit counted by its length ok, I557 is 33.2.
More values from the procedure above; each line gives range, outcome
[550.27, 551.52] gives 31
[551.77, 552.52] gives 34.8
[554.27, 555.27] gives 34.7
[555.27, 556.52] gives 34.8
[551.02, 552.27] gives 31.5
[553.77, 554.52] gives 34.3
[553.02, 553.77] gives 34.2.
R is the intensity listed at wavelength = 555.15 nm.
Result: 35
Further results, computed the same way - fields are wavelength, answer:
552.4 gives 38.37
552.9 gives 31.4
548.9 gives 30.91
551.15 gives 33.37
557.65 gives 34.76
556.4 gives 32.31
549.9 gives 32.69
